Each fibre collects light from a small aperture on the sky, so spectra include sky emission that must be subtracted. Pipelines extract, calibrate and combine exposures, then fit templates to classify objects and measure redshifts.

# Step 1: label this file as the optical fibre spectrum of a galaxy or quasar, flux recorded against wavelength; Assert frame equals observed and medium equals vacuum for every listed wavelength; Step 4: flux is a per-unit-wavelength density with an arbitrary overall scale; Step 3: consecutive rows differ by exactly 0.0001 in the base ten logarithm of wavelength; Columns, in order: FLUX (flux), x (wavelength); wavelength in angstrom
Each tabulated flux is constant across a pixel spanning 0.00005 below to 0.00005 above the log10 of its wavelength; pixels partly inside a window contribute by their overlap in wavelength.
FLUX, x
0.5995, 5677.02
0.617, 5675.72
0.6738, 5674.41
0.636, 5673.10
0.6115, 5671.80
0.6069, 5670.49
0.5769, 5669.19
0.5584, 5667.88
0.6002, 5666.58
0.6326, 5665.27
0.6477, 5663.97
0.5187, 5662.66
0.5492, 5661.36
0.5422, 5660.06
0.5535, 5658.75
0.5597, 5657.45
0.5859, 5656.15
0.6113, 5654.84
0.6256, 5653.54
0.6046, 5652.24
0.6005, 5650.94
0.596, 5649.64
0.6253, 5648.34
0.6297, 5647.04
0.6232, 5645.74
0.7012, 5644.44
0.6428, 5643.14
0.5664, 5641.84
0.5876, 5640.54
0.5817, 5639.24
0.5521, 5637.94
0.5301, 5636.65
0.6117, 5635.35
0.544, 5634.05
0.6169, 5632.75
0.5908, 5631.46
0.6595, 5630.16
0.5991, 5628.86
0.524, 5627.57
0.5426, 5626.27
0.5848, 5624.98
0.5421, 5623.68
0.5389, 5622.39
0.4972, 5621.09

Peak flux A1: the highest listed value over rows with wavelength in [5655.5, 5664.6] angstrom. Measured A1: 0.6477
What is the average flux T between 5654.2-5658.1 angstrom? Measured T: 0.585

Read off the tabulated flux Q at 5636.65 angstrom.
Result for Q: 0.5301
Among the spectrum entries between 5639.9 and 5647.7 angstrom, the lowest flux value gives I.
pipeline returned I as 0.5664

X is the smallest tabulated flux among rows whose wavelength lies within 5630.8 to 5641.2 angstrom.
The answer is 0.5301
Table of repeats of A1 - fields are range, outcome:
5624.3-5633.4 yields 0.6595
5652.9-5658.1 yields 0.6256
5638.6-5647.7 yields 0.7012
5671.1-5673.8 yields 0.636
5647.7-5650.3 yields 0.6253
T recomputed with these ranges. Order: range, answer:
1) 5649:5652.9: 0.601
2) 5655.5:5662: 0.558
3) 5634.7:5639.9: 0.569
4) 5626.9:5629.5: 0.562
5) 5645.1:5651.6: 0.615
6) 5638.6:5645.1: 0.616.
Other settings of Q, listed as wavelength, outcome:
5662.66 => 0.5187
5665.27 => 0.6326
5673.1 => 0.636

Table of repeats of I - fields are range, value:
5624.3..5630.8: 0.524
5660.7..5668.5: 0.5187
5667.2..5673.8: 0.5584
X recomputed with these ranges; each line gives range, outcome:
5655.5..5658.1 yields 0.5597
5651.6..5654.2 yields 0.6046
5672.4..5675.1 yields 0.636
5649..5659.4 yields 0.5535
